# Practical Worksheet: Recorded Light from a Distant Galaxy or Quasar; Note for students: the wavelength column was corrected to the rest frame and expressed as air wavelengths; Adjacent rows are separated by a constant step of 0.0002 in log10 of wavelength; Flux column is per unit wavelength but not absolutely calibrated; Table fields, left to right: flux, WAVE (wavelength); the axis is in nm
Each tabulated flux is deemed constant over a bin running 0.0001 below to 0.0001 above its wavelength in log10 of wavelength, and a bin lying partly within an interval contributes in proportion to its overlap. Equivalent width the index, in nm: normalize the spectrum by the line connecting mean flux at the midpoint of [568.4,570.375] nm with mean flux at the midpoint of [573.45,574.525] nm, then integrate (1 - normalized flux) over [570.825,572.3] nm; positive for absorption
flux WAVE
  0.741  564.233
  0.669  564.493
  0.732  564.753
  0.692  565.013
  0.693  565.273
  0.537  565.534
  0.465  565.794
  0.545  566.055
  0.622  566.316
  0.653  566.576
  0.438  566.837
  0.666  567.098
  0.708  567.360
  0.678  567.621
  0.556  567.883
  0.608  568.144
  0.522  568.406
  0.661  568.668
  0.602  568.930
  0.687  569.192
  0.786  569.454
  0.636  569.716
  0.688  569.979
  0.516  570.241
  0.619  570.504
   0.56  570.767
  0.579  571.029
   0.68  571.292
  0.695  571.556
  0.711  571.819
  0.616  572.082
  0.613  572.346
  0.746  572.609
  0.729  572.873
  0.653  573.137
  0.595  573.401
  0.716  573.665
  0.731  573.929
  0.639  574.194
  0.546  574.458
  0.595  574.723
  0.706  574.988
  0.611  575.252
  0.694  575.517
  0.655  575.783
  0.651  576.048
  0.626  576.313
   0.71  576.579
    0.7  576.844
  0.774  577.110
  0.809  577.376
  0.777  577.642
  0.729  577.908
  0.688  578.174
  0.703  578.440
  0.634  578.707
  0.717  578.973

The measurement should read 0.01 nm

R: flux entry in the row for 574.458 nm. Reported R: 0.546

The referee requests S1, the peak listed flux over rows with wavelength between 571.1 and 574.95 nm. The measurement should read 0.746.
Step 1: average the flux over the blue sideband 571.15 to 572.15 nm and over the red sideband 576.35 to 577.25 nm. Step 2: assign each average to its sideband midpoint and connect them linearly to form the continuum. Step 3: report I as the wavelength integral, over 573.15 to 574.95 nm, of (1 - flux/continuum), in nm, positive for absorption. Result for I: 0.141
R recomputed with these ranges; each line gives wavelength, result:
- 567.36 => 0.708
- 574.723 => 0.595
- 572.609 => 0.746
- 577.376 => 0.809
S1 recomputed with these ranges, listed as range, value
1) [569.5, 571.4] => 0.688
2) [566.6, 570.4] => 0.786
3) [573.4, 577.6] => 0.809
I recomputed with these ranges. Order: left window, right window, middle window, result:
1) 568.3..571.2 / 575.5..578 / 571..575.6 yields 0.06 nm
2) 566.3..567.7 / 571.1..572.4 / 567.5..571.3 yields 0.12 nm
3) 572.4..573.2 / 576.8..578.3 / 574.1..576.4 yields 0.29 nm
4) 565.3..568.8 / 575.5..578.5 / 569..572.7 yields -0.08 nm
